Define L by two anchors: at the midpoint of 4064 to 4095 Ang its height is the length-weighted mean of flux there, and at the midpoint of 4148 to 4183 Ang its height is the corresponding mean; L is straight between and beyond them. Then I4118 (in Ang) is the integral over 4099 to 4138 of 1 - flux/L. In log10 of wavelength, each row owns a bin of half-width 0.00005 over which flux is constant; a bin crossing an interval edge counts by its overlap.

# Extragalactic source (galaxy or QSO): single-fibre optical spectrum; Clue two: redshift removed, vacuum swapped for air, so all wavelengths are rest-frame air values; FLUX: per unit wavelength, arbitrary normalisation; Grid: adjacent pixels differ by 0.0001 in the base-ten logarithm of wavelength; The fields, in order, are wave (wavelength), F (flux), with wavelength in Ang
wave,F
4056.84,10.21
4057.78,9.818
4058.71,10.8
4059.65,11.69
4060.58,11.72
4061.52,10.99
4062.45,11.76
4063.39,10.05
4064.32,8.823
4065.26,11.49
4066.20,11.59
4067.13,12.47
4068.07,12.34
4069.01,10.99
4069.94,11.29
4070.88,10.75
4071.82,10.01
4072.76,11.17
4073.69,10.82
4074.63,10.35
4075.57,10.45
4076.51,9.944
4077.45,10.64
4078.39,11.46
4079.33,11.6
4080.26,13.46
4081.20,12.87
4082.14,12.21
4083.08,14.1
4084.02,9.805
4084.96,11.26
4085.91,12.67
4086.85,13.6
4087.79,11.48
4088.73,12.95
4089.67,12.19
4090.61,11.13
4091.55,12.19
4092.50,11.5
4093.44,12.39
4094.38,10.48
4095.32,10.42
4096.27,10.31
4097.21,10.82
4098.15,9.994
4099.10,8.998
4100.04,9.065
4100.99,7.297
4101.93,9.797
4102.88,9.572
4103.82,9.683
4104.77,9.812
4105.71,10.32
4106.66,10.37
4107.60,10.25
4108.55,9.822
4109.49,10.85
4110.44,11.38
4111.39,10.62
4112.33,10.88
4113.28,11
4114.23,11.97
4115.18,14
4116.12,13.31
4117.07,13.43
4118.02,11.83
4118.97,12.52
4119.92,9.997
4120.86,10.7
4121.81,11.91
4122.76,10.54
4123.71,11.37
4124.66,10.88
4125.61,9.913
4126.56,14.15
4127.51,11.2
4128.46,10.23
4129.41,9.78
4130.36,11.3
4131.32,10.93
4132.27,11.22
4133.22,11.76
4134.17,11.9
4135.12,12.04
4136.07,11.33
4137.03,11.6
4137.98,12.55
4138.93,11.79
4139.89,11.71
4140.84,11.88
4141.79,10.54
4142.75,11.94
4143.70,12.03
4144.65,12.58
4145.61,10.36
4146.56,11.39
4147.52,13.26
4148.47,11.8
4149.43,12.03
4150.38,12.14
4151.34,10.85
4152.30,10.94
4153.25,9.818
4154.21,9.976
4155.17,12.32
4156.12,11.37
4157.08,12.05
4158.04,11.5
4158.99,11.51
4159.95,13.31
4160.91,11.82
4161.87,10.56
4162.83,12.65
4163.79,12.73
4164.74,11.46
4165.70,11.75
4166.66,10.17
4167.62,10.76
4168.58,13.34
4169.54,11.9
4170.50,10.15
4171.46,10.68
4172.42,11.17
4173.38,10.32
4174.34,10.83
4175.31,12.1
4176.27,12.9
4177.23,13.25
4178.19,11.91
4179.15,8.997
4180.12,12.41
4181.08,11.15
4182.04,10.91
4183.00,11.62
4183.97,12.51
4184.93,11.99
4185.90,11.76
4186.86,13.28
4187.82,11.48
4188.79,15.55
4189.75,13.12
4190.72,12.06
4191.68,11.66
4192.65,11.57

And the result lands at 1.7 Ang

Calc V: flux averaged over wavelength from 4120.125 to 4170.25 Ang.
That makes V 11.5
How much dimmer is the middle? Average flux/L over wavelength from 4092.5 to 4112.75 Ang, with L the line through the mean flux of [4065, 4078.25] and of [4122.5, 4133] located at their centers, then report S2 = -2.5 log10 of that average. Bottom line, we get 0.09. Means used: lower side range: 11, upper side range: 11.1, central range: 10.2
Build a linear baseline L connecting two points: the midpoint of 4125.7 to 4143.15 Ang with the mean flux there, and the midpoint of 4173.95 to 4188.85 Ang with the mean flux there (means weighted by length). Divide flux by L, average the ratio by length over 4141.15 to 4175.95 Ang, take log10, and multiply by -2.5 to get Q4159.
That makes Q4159 0.02 mag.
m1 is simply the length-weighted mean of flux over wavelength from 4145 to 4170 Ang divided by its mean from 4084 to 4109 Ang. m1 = 1.1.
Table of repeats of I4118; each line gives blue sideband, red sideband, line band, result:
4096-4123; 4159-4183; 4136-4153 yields -0.7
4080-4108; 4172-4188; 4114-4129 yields -0.7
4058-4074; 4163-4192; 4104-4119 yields 0.1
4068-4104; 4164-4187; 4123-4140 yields -0.1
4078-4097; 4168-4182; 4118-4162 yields 0.6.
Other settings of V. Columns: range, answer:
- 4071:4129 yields 11.1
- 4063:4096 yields 11.5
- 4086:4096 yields 11.8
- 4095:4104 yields 9.57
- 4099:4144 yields 11.1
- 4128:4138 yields 11.3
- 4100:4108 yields 9.6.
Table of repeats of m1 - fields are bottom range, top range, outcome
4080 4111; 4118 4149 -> 1.05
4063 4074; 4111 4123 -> 1.07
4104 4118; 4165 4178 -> 1.02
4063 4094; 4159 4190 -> 1.03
